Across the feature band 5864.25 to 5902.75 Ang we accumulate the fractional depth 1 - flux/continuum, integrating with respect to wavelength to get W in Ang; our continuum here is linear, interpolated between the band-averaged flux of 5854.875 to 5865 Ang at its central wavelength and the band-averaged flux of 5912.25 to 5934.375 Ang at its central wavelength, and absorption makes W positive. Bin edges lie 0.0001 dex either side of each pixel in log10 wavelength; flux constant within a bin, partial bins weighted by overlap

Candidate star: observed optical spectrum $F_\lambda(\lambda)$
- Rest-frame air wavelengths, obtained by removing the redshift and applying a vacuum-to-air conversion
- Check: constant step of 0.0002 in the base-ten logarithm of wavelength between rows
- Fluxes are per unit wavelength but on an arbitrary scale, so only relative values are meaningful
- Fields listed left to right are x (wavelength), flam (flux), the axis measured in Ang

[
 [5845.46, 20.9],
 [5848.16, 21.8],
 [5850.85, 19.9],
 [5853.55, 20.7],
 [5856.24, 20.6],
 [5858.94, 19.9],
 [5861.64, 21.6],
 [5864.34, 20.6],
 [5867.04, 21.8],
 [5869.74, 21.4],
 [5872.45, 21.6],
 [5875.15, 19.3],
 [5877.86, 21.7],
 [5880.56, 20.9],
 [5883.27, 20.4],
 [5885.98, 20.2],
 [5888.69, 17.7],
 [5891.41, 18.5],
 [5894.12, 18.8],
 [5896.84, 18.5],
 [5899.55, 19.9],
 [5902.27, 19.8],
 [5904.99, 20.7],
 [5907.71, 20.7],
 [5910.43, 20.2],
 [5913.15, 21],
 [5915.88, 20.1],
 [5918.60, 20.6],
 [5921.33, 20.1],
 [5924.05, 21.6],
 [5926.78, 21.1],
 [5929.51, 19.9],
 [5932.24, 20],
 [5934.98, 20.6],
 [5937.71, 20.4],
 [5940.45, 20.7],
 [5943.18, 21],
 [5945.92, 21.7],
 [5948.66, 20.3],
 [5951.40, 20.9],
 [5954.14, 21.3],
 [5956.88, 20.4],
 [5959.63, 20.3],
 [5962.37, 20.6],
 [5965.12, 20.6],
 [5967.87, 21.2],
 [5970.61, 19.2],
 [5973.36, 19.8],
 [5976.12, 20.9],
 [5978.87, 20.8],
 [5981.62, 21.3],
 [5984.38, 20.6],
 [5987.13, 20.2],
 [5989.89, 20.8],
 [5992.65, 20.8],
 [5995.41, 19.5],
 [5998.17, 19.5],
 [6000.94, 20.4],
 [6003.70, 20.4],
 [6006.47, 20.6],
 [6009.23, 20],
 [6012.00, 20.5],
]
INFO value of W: 1.1 Ang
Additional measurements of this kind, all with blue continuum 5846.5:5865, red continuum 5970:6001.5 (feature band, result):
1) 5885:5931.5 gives 1.37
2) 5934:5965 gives -0.45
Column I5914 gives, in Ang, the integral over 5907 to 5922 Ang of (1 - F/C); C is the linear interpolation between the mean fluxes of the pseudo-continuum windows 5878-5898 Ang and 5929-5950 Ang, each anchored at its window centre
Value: -0.32 Ang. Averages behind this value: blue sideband 19.4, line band 20.5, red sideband 20.6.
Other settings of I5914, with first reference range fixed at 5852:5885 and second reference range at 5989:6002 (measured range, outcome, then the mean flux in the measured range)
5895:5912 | 0.6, 19.9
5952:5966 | -0.2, 20.7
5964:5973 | 0.0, 20.3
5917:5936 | 0.0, 20.6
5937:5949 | -0.3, 20.9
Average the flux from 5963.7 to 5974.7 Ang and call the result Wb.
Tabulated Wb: 20.2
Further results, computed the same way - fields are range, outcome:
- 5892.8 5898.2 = 18.7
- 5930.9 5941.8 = 20.4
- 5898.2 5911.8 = 20.3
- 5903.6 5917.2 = 20.5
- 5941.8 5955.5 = 21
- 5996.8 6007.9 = 20.2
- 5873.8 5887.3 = 20.5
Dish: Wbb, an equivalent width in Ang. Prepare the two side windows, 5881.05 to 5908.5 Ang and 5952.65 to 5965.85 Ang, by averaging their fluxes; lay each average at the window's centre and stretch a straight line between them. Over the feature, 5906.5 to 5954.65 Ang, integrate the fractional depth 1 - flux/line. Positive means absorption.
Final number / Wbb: -1.2 Ang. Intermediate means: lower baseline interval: 19.5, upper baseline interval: 20.6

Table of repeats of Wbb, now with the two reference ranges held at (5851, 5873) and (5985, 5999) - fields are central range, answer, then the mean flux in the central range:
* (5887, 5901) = 1.37 Ang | 18.7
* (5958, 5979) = -0.06 Ang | 20.4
